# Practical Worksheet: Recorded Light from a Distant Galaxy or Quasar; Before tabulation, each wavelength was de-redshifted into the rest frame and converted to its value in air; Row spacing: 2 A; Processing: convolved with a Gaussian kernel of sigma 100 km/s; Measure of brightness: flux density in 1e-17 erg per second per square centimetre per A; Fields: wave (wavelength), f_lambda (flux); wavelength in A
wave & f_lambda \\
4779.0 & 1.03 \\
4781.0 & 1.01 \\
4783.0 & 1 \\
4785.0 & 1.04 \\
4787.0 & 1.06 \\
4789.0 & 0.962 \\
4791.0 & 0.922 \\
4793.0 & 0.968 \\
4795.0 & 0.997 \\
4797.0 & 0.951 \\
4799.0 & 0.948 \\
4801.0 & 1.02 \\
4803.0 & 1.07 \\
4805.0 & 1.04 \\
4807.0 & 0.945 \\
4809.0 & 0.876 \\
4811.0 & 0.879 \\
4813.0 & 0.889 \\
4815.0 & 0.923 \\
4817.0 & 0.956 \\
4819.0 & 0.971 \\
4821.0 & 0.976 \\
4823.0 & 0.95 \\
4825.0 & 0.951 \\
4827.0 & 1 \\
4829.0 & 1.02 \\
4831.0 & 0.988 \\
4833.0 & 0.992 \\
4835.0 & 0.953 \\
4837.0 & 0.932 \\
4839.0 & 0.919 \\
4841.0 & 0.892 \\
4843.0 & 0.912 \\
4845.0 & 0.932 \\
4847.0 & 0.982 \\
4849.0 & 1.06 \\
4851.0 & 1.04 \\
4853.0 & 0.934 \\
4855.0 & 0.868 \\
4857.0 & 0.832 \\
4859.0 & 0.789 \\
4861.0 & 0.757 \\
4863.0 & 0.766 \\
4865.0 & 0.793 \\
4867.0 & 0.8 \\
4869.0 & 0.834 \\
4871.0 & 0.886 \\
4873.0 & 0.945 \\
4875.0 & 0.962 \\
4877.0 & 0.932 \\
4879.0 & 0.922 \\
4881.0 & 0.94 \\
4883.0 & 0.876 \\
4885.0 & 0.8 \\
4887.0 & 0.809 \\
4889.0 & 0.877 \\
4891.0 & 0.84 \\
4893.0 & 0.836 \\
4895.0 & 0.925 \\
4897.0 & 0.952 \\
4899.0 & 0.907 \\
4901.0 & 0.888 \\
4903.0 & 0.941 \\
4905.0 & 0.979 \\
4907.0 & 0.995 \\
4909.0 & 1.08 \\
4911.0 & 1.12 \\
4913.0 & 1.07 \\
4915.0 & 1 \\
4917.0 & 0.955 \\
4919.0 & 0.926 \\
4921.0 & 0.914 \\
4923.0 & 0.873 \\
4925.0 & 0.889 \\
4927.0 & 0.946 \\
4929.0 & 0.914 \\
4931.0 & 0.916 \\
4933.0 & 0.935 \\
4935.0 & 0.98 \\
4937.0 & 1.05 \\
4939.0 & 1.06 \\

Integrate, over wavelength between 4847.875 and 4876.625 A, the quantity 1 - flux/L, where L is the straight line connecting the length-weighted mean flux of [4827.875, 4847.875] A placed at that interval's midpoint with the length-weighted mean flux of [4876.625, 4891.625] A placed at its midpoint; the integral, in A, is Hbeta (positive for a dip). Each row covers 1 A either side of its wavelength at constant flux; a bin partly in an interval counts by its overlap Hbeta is 1.0 A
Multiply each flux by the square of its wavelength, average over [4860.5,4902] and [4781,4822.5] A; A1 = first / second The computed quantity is 0.93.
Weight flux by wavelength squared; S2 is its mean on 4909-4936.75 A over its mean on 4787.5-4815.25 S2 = 1.06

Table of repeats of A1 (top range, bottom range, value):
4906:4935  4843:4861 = 1.08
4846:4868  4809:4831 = 0.93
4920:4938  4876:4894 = 1.09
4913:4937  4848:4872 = 1.12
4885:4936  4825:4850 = 1.00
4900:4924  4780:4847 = 1.06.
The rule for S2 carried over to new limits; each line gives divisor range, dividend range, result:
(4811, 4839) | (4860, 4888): 0.92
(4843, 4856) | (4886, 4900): 0.93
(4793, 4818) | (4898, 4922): 1.07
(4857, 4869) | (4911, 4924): 1.25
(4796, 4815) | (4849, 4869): 0.91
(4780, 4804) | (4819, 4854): 0.99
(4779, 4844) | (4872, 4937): 1.00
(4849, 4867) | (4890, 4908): 1.09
